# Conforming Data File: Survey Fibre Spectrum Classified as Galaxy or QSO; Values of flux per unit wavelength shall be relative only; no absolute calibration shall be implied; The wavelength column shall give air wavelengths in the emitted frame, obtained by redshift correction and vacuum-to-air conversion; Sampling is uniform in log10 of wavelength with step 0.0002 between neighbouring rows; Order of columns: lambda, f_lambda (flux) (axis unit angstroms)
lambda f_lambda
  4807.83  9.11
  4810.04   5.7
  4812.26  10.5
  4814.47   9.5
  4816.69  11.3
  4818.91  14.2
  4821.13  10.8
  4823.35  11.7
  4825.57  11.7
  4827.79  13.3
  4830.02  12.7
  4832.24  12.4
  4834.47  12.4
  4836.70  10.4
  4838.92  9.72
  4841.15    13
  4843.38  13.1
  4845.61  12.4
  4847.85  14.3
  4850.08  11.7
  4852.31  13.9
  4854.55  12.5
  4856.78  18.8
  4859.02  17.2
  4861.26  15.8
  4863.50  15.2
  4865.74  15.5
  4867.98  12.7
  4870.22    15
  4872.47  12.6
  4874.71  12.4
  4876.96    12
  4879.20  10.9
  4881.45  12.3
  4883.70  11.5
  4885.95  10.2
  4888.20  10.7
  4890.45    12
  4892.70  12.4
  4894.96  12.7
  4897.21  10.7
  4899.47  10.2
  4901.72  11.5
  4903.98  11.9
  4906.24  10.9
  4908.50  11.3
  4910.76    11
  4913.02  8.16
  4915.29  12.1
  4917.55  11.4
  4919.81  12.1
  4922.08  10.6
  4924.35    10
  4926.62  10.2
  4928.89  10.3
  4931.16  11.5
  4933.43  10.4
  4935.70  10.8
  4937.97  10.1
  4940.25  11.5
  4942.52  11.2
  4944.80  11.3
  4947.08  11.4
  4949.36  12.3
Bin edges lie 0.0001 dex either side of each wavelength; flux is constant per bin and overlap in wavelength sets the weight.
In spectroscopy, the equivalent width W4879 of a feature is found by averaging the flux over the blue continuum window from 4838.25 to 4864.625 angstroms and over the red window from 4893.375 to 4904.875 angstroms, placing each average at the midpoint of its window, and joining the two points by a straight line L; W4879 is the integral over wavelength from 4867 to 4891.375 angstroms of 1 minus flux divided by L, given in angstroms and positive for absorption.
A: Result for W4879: 1.0 angstroms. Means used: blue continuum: 14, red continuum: 11.4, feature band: 12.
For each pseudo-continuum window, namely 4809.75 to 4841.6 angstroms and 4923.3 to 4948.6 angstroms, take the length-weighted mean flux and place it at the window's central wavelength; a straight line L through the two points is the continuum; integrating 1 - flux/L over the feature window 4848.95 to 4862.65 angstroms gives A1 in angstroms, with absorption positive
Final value -4.6 angstroms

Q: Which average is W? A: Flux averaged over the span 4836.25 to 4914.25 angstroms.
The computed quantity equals 12.5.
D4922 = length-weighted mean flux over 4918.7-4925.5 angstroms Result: 10.9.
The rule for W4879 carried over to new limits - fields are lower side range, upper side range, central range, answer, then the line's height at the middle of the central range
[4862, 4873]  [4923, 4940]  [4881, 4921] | 3.4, 12.3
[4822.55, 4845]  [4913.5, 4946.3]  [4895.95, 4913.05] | 0.5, 11.2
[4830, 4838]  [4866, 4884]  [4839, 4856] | -1.1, 12.1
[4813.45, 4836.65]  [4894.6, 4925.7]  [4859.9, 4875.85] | -3.8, 11.5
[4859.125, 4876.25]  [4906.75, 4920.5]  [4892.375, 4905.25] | 0.6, 12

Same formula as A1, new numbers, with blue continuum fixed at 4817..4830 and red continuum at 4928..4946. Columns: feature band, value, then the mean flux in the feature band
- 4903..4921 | 0.17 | 11.1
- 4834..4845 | 0.35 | 11.7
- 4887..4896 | -0.37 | 11.9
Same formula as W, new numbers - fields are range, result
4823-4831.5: 12.4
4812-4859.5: 12.6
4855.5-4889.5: 13.5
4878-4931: 11.1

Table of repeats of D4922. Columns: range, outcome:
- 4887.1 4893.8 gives 11.7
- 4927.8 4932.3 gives 10.9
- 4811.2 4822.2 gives 11.3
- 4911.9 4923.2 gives 10.9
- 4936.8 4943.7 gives 10.9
